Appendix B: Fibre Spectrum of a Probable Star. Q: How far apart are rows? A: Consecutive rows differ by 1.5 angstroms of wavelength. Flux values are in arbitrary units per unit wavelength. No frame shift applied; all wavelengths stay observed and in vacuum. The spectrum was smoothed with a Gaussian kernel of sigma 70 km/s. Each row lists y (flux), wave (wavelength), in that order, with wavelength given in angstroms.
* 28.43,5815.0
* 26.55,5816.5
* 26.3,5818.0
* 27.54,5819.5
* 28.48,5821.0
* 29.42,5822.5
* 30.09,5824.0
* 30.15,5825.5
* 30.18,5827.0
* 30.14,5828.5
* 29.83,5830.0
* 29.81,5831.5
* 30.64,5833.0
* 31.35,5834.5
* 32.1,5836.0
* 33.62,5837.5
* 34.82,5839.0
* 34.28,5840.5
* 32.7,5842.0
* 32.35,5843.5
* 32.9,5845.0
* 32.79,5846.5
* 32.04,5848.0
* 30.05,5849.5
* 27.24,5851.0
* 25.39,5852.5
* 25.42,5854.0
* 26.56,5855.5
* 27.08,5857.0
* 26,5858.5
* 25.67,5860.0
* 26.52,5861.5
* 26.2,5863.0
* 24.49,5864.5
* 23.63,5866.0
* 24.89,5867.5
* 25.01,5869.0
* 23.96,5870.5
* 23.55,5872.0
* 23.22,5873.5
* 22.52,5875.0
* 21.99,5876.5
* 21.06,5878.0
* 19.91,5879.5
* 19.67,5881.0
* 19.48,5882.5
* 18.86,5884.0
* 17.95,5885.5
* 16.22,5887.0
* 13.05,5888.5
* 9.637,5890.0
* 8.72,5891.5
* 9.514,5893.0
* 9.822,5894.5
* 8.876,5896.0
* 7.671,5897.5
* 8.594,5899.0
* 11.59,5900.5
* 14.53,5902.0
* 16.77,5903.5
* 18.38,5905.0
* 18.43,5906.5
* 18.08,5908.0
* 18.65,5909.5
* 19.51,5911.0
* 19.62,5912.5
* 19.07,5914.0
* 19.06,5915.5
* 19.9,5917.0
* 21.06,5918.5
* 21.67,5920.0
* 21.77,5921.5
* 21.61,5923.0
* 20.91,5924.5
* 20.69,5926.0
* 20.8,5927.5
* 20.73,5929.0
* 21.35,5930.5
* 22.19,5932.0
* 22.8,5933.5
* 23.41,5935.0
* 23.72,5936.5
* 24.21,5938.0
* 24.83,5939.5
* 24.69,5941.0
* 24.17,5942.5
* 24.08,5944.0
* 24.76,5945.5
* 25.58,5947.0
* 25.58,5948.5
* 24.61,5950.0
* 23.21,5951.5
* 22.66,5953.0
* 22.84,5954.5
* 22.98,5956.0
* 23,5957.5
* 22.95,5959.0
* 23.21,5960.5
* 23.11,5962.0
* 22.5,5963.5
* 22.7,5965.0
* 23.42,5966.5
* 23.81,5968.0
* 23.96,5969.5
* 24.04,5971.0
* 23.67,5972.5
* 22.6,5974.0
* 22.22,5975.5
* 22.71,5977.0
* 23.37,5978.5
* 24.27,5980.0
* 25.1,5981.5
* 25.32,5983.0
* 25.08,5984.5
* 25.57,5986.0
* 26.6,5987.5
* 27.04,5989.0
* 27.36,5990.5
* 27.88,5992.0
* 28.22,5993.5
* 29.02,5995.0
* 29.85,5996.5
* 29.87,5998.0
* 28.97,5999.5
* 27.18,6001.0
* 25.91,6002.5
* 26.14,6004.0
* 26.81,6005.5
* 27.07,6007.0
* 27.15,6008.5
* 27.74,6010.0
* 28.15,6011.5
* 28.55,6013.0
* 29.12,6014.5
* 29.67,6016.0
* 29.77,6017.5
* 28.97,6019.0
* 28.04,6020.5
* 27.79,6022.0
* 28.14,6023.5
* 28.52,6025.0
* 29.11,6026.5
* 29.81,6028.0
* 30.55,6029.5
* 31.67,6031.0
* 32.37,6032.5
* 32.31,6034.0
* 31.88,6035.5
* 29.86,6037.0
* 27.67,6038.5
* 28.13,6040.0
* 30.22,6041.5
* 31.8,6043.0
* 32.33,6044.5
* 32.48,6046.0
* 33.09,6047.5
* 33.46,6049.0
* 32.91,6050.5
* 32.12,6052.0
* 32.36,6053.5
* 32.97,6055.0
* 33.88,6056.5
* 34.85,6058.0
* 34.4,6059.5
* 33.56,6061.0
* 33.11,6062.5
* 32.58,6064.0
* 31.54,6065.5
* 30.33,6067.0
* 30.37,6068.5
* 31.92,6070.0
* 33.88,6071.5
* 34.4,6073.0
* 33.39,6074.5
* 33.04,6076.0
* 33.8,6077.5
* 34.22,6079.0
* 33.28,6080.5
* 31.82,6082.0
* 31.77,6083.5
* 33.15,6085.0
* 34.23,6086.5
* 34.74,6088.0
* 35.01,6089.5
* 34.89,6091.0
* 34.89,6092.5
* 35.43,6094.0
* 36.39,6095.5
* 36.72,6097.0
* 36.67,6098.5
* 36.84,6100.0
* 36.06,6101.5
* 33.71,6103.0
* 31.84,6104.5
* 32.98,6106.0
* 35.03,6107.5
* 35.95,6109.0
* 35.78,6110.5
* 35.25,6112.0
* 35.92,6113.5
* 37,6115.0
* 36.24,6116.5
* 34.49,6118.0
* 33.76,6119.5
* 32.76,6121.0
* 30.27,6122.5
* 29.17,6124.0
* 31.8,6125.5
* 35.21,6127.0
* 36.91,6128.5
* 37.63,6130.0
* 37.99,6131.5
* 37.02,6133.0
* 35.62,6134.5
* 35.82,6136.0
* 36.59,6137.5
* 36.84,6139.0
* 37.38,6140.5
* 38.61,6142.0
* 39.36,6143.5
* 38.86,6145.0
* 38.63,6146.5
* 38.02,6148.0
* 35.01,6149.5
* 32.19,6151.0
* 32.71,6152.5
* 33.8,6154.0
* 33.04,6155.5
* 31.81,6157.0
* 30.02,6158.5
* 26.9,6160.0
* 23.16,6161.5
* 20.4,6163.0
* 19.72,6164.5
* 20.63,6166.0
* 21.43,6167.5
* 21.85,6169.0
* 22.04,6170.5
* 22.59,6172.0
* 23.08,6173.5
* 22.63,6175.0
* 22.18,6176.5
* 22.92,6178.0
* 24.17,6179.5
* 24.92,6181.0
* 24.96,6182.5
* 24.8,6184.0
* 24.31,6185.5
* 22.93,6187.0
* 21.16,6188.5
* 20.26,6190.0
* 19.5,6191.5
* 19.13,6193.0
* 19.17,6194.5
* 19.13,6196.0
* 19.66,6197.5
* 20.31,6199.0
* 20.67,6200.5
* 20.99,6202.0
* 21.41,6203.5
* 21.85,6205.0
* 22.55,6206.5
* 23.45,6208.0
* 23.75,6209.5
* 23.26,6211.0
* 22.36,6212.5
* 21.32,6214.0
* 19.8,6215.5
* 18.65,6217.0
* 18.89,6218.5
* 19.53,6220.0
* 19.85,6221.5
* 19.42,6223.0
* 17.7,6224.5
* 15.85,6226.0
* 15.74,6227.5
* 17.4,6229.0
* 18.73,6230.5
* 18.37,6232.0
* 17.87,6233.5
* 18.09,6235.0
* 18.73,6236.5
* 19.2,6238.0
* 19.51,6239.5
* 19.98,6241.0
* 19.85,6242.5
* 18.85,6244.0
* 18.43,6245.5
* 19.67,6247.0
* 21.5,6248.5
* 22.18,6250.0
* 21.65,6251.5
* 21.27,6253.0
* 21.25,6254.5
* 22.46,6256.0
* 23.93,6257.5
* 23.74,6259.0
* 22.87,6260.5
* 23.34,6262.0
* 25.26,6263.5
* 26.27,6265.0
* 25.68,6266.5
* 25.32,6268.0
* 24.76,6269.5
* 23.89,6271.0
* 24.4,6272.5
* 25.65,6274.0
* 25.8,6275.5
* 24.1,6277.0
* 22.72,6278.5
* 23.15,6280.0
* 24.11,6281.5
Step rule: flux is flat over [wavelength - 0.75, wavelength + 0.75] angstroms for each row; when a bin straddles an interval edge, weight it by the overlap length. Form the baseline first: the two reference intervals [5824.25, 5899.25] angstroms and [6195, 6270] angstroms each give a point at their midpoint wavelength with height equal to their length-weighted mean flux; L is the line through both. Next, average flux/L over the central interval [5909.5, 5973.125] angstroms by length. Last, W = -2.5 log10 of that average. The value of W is 0.04 mag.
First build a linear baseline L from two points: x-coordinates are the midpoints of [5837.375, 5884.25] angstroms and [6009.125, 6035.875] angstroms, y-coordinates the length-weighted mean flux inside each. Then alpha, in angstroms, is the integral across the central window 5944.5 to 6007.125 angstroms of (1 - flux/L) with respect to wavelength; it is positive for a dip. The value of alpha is 7.8 angstroms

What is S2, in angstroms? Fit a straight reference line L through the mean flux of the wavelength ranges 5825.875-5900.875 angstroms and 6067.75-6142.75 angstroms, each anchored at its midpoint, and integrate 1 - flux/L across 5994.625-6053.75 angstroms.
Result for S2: 2.6 angstroms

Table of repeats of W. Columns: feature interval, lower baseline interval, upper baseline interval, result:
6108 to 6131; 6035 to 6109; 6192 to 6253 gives -0.19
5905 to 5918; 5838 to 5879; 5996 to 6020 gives 0.40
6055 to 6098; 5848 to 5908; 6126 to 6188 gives -0.24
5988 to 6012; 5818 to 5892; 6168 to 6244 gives -0.17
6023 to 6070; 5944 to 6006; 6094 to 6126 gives -0.05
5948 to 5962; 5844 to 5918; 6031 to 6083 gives 0.09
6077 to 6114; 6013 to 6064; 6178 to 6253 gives -0.25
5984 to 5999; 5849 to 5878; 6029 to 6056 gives 0.08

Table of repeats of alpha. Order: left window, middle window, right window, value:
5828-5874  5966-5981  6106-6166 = 3.6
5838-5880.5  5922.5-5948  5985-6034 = 4.3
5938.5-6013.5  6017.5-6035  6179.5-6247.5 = -4.1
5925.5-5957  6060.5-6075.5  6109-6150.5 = -0.4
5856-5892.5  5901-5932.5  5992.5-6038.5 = 5.2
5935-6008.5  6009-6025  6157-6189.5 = -2.6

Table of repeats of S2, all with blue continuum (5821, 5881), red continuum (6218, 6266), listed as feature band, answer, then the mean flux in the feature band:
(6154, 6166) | -2.6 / 26.5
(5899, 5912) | 5.0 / 16.6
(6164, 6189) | -1.4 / 22.8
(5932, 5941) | 0.8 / 23.7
